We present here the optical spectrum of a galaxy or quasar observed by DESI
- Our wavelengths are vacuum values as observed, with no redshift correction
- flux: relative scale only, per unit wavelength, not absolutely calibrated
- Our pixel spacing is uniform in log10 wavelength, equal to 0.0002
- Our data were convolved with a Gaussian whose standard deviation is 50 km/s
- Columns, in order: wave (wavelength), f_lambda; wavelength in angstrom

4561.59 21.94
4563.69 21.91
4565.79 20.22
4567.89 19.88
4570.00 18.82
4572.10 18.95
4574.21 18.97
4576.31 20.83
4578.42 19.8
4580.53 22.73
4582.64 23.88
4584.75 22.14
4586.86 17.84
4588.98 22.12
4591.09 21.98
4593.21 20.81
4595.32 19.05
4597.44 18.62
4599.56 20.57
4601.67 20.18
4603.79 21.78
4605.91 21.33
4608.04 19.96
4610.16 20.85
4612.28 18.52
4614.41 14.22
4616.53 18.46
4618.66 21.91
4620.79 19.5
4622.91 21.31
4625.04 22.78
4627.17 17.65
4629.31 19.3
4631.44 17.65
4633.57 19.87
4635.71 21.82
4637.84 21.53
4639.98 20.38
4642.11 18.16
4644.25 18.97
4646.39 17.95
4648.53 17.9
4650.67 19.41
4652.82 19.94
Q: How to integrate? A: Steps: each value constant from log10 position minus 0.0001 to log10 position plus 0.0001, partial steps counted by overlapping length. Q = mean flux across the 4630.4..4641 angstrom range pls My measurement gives 20.3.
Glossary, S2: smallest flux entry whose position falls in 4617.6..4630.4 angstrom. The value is 17.65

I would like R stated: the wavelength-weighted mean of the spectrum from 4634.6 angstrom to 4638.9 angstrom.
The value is 21.7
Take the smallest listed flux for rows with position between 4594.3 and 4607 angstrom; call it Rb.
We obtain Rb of 18.62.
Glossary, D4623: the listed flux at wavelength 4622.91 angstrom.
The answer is 21.31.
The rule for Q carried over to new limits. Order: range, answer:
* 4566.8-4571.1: 19.4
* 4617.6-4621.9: 20.7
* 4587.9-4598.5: 20.5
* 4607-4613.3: 19.8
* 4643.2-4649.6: 18.3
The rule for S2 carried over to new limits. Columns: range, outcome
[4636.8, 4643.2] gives 18.16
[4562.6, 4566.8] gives 20.22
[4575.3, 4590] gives 17.84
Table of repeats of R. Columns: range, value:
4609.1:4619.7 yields 18.8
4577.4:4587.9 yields 21.3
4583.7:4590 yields 20.7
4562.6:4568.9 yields 20.7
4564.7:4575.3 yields 19.4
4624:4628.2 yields 20.2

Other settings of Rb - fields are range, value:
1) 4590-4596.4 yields 19.05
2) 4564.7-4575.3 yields 18.82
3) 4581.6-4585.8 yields 22.14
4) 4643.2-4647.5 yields 17.95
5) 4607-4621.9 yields 14.22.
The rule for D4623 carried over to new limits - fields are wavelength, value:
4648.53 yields 17.9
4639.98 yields 20.38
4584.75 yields 22.14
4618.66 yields 21.91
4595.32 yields 19.05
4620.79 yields 19.5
